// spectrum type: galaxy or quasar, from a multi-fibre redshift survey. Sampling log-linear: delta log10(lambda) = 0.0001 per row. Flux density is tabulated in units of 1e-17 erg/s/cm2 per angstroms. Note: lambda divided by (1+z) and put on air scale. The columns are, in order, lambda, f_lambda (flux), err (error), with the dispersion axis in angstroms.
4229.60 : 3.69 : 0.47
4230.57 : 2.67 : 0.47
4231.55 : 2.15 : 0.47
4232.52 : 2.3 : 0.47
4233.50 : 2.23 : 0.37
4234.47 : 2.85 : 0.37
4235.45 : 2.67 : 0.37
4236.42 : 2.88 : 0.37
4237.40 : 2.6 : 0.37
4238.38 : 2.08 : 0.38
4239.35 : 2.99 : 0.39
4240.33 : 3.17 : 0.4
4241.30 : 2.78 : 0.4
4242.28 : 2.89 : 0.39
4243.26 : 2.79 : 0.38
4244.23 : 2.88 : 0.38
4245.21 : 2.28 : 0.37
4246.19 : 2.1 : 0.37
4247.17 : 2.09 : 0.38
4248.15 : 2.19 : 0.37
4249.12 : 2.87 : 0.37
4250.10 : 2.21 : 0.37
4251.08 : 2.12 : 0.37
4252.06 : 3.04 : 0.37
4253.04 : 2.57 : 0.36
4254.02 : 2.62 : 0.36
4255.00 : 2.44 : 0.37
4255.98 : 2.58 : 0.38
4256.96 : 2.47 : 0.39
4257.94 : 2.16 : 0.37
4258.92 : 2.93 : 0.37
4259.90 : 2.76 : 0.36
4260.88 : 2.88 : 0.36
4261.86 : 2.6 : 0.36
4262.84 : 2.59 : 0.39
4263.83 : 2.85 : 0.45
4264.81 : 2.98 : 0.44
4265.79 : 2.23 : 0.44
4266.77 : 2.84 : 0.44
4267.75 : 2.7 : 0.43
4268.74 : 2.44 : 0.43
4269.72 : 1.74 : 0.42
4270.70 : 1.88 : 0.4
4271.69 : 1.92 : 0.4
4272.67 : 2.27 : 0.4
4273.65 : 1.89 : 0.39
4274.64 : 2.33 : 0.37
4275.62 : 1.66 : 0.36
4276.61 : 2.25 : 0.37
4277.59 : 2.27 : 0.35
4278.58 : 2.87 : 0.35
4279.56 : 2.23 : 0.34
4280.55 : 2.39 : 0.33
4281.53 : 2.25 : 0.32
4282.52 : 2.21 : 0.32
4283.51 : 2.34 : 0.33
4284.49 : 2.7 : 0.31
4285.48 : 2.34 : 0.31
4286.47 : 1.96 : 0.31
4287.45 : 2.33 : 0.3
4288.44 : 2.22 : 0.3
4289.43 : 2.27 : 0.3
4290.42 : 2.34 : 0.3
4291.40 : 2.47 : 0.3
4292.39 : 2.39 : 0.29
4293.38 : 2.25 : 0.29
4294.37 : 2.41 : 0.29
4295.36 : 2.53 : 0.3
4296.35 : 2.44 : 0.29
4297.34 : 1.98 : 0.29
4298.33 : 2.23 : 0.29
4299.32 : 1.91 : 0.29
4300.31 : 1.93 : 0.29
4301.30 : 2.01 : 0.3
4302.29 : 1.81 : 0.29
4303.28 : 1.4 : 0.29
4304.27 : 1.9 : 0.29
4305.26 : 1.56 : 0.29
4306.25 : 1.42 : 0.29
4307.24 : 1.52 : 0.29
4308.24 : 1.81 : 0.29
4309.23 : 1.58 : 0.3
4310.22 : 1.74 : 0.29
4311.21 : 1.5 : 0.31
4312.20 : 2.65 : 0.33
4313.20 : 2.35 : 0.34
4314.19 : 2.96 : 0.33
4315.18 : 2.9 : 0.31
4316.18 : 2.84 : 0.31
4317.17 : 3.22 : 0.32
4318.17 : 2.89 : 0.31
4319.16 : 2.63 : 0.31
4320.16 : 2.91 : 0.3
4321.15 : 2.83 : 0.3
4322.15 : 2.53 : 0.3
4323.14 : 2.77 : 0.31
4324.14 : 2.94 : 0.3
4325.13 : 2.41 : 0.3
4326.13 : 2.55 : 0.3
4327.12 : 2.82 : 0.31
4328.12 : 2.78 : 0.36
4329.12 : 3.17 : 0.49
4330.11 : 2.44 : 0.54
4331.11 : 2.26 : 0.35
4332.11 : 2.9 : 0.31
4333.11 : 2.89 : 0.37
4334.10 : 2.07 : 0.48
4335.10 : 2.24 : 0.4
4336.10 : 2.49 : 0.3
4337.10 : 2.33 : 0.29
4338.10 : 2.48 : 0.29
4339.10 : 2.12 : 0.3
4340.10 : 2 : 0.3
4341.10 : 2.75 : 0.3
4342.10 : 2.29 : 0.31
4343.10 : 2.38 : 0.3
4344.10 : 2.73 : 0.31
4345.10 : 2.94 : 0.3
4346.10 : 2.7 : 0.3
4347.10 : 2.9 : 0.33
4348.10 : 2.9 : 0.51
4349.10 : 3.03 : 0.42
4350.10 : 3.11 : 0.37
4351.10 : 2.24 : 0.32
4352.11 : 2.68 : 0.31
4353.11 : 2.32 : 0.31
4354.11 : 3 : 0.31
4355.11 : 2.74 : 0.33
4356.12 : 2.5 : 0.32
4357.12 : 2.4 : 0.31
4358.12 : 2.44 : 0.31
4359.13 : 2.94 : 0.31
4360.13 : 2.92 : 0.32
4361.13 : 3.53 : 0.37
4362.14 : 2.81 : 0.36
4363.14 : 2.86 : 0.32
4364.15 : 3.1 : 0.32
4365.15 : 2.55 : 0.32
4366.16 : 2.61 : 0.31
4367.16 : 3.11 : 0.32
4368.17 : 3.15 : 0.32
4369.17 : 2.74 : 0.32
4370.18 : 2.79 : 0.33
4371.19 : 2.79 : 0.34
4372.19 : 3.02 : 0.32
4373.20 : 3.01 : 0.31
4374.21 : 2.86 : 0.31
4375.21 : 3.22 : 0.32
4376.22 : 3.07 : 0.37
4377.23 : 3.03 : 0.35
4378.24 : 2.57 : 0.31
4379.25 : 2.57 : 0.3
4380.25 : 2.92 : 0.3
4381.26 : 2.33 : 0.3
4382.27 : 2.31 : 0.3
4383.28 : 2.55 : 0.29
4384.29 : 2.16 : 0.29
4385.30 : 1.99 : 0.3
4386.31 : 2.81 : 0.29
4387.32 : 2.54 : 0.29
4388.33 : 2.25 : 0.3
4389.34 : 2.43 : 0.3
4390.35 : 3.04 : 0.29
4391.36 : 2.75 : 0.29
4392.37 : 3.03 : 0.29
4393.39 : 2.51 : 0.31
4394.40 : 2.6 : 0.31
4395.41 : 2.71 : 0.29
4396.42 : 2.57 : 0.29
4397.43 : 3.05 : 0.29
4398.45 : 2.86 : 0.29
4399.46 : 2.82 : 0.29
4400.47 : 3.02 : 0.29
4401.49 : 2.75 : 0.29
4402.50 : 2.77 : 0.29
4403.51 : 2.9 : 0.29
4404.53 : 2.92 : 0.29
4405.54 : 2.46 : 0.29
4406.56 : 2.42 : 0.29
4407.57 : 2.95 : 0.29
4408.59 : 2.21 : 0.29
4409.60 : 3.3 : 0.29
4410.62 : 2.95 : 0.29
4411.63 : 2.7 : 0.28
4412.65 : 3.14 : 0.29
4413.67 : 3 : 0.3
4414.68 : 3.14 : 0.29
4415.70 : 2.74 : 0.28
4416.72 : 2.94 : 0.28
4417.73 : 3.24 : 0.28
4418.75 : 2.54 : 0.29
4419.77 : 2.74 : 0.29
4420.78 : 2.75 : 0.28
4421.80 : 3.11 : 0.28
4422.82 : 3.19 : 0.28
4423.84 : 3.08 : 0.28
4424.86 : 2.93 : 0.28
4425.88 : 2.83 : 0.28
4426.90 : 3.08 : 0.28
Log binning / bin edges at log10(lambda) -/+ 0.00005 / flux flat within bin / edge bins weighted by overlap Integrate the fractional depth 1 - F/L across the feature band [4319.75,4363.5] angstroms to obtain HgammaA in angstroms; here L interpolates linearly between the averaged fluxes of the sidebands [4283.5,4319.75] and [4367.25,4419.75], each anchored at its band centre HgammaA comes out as -3.7 angstroms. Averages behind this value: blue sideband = 2.21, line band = 2.66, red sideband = 2.77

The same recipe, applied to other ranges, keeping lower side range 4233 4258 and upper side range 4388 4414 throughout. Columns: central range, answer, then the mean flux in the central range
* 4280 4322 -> 6.24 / 2.25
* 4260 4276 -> 1.35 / 2.38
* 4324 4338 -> 0.53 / 2.58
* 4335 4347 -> 0.97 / 2.48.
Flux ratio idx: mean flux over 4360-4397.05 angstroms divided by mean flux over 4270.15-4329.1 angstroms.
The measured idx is 1.2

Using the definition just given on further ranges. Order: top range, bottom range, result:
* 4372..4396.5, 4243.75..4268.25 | 1.04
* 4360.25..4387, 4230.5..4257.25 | 1.09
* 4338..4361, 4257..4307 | 1.17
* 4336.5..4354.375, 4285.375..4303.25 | 1.19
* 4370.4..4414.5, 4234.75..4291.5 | 1.12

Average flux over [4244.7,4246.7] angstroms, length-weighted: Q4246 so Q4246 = 2.19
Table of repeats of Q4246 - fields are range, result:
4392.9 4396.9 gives 2.6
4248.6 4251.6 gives 2.41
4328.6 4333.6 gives 2.73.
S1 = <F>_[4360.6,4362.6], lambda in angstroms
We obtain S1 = 3.17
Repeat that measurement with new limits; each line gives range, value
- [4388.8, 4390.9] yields 2.73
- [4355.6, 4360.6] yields 2.64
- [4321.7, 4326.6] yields 2.64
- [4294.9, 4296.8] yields 2.48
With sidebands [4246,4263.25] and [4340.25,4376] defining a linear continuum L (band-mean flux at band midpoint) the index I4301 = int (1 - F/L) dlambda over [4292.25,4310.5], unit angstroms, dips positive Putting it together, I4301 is 4.9 angstroms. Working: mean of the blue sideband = 2.52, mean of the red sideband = 2.8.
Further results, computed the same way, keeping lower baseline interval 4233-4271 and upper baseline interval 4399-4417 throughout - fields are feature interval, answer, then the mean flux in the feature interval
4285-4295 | 1.3 angstroms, 2.3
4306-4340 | 2.8 angstroms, 2.47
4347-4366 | -0.2 angstroms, 2.78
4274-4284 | 1.3 angstroms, 2.27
